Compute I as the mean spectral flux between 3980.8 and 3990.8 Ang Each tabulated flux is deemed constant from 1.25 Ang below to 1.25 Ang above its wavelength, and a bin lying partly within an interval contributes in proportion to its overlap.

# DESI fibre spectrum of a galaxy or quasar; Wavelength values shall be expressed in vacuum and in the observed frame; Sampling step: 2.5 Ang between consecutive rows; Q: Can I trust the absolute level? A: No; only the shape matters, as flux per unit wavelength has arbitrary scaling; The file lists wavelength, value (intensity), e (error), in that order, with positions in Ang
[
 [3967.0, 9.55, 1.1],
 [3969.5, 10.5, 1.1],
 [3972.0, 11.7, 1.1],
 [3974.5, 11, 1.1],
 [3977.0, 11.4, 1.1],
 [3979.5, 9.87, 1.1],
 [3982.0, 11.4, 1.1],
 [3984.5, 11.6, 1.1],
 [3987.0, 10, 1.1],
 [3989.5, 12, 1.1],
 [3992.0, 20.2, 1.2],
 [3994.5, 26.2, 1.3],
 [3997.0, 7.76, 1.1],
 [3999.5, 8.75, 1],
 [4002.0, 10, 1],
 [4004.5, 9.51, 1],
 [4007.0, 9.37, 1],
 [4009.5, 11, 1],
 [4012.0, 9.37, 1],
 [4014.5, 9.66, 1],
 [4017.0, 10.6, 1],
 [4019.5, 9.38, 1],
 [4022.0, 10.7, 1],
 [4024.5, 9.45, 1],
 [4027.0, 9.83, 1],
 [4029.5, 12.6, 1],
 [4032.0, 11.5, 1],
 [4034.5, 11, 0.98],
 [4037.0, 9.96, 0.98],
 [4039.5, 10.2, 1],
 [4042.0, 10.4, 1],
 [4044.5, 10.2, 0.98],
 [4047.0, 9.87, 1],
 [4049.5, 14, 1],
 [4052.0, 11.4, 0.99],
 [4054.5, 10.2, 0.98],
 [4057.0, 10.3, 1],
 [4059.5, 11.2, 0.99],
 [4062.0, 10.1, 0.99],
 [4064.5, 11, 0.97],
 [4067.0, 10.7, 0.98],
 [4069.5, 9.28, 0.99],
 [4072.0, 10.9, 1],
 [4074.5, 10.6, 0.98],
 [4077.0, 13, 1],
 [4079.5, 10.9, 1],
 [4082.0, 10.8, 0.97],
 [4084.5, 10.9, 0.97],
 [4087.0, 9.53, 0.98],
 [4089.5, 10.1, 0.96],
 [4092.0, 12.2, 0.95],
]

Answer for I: 11.3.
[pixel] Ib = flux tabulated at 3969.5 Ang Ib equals 10.5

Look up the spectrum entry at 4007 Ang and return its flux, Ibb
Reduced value 9.37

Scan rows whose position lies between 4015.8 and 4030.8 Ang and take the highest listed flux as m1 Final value 12.6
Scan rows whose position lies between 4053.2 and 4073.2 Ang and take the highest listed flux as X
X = 11.2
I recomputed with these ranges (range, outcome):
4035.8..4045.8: 10.2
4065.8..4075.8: 10.4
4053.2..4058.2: 10.3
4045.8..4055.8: 11.4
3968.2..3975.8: 11.1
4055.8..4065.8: 10.7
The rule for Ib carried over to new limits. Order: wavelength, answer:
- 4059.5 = 11.2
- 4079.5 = 10.9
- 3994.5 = 26.2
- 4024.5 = 9.45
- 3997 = 7.76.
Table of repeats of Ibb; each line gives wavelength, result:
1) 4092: 12.2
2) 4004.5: 9.51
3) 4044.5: 10.2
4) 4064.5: 11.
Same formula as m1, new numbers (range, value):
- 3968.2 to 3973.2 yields 11.7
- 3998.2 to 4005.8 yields 10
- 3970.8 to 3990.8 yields 12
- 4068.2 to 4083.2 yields 13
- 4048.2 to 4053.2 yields 14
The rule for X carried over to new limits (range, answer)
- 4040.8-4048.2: 10.4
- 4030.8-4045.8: 11.5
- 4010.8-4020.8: 10.6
